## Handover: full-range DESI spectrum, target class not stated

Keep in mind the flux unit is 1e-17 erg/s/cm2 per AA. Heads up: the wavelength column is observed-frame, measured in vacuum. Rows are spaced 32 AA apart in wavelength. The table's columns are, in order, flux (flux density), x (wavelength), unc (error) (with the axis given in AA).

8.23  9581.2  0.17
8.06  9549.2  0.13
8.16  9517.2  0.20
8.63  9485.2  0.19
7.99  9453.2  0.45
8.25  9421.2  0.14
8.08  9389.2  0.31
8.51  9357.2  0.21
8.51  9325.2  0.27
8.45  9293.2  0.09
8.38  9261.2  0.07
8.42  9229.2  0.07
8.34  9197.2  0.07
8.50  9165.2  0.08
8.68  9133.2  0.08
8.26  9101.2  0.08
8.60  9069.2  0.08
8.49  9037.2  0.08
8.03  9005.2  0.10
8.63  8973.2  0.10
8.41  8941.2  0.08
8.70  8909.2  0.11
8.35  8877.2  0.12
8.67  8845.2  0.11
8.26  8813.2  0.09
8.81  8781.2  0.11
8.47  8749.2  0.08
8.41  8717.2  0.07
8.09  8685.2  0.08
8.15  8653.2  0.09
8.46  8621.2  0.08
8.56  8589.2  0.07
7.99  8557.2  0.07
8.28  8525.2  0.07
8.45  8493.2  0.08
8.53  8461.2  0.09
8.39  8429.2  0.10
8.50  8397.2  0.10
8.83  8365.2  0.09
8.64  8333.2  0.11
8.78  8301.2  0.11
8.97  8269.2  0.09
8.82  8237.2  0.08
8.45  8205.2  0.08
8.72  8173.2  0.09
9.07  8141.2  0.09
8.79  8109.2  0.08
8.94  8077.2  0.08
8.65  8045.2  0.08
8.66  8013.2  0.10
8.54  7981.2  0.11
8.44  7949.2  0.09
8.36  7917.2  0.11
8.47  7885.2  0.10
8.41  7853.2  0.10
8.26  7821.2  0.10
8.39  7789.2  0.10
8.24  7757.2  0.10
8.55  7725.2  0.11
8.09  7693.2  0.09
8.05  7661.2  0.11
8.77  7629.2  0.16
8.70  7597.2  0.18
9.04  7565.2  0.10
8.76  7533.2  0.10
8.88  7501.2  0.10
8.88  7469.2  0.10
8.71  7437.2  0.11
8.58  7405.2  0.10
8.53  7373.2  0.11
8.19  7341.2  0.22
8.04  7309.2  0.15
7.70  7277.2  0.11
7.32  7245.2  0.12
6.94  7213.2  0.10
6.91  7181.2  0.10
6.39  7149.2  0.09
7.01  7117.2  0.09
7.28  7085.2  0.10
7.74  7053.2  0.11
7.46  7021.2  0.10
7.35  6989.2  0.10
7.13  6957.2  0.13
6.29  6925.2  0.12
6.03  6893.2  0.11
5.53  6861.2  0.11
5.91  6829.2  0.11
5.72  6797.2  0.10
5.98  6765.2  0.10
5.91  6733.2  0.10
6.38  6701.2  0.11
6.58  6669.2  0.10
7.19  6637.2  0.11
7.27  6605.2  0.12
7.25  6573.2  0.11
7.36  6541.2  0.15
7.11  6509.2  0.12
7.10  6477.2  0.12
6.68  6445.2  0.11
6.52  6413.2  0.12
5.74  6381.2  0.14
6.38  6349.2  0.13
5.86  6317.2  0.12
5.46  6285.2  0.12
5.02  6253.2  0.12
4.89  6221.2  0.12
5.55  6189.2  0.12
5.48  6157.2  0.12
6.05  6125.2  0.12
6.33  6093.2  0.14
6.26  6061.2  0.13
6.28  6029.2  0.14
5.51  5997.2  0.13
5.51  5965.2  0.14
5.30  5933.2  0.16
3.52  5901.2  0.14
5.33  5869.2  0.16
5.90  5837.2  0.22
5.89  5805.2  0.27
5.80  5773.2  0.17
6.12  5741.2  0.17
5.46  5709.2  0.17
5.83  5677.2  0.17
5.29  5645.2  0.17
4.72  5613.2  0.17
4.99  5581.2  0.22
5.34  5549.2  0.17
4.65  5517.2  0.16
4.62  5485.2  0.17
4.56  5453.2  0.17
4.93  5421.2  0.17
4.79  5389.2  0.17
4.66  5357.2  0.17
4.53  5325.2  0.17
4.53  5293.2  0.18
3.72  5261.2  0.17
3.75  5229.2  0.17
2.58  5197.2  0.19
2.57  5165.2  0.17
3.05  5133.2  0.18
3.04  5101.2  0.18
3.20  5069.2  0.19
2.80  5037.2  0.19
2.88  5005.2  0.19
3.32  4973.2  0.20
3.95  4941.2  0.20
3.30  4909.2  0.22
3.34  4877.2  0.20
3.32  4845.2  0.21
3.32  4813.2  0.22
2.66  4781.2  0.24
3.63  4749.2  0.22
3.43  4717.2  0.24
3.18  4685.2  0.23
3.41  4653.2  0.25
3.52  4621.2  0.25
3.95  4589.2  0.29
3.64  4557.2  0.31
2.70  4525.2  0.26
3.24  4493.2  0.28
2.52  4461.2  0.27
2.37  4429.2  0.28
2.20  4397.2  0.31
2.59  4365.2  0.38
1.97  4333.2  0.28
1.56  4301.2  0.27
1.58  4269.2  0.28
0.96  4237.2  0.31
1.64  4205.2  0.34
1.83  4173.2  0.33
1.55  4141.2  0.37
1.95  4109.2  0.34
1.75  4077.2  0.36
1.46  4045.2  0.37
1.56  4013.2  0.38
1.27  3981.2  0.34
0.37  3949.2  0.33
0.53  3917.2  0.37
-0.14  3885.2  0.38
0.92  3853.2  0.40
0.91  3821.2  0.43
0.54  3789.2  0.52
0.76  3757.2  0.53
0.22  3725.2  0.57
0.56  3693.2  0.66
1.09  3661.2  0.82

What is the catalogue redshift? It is 0.00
